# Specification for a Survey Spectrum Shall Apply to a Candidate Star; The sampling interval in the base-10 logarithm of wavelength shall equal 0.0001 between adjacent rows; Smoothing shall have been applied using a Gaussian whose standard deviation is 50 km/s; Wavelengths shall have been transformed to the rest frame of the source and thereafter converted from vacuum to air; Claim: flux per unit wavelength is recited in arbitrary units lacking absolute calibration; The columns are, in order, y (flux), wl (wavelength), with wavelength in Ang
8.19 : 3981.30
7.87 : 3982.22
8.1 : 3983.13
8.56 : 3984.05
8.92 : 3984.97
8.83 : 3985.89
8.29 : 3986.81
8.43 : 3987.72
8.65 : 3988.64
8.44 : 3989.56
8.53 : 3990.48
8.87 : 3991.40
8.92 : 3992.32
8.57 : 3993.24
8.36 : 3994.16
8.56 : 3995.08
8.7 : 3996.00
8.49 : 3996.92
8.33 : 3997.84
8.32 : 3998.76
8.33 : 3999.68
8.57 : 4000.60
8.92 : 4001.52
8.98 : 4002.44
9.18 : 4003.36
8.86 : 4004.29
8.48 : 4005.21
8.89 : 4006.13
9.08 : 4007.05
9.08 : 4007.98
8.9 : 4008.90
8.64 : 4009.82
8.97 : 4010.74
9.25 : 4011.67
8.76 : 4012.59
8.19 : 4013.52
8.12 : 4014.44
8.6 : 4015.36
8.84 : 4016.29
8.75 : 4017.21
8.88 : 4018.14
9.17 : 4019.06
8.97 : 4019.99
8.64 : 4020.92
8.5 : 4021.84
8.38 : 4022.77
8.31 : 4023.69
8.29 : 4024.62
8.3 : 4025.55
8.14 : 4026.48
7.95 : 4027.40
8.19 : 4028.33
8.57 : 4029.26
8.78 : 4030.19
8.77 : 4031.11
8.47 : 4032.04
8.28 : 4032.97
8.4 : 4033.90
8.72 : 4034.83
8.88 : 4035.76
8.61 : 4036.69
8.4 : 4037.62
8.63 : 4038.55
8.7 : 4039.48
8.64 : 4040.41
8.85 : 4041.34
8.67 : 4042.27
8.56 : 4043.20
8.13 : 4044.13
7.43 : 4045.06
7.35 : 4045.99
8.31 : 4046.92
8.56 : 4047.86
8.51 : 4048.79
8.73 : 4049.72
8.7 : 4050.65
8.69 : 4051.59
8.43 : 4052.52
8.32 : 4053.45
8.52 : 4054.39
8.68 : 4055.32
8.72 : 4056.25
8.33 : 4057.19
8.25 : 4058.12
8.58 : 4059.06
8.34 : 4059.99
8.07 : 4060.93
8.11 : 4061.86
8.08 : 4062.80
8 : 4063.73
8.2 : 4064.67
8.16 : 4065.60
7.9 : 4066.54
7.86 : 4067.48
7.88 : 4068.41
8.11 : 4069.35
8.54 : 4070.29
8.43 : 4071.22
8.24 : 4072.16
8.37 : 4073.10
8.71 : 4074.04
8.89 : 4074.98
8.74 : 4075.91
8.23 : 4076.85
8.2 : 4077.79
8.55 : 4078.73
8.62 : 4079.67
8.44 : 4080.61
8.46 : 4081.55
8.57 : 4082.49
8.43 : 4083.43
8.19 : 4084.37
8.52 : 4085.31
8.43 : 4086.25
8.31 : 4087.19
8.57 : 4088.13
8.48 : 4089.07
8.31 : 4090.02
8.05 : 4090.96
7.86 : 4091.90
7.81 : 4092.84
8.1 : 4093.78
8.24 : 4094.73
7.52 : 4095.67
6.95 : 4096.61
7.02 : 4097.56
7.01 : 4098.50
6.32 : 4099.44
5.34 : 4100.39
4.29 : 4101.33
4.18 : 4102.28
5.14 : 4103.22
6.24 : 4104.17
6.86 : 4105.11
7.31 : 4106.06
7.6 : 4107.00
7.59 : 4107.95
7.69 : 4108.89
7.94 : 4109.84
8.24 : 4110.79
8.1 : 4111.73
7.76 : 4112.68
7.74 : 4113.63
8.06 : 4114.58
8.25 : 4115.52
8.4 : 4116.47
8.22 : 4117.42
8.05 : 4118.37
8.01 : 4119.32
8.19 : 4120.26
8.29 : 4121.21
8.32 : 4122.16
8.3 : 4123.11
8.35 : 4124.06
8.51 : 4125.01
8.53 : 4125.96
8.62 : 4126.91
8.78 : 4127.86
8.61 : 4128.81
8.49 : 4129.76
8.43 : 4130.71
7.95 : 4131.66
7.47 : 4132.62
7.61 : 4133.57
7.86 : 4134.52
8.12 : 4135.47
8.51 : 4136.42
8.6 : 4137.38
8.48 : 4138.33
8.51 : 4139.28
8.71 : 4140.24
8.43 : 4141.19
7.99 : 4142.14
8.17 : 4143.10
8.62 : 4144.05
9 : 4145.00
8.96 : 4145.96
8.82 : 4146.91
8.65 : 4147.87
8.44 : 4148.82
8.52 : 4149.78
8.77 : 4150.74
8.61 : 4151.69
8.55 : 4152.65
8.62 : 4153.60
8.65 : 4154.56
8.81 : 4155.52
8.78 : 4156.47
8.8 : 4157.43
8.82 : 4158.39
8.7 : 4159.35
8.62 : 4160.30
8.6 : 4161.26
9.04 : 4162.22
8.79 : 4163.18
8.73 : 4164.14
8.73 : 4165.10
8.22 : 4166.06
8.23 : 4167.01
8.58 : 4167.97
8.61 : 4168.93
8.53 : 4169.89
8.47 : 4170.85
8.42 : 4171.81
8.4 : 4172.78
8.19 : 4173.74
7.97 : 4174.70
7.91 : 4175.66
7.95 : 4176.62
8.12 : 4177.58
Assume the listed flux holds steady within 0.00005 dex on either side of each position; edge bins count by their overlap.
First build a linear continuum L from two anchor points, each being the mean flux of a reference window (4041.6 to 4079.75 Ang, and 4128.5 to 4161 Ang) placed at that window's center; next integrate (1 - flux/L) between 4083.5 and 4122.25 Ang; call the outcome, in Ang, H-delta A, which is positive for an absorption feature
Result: 4.0 Ang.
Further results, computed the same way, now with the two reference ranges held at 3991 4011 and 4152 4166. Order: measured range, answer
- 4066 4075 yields 0.5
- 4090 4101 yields 1.8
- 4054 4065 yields 0.5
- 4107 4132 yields 1.5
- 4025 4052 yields 0.9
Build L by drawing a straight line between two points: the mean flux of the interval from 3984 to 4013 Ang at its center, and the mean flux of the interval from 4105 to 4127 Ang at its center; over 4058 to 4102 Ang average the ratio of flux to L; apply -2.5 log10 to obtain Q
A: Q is 0.04 mag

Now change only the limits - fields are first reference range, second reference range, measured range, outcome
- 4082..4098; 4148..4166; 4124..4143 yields 0.02 mag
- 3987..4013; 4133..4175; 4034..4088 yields 0.03 mag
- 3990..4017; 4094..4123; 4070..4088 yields -0.10 mag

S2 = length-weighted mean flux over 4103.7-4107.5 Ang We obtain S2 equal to 7.01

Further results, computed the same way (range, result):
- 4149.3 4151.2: 8.61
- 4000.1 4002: 8.76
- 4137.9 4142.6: 8.43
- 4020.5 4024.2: 8.47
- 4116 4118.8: 8.21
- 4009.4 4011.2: 8.83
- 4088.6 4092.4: 8.17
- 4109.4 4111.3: 8.11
